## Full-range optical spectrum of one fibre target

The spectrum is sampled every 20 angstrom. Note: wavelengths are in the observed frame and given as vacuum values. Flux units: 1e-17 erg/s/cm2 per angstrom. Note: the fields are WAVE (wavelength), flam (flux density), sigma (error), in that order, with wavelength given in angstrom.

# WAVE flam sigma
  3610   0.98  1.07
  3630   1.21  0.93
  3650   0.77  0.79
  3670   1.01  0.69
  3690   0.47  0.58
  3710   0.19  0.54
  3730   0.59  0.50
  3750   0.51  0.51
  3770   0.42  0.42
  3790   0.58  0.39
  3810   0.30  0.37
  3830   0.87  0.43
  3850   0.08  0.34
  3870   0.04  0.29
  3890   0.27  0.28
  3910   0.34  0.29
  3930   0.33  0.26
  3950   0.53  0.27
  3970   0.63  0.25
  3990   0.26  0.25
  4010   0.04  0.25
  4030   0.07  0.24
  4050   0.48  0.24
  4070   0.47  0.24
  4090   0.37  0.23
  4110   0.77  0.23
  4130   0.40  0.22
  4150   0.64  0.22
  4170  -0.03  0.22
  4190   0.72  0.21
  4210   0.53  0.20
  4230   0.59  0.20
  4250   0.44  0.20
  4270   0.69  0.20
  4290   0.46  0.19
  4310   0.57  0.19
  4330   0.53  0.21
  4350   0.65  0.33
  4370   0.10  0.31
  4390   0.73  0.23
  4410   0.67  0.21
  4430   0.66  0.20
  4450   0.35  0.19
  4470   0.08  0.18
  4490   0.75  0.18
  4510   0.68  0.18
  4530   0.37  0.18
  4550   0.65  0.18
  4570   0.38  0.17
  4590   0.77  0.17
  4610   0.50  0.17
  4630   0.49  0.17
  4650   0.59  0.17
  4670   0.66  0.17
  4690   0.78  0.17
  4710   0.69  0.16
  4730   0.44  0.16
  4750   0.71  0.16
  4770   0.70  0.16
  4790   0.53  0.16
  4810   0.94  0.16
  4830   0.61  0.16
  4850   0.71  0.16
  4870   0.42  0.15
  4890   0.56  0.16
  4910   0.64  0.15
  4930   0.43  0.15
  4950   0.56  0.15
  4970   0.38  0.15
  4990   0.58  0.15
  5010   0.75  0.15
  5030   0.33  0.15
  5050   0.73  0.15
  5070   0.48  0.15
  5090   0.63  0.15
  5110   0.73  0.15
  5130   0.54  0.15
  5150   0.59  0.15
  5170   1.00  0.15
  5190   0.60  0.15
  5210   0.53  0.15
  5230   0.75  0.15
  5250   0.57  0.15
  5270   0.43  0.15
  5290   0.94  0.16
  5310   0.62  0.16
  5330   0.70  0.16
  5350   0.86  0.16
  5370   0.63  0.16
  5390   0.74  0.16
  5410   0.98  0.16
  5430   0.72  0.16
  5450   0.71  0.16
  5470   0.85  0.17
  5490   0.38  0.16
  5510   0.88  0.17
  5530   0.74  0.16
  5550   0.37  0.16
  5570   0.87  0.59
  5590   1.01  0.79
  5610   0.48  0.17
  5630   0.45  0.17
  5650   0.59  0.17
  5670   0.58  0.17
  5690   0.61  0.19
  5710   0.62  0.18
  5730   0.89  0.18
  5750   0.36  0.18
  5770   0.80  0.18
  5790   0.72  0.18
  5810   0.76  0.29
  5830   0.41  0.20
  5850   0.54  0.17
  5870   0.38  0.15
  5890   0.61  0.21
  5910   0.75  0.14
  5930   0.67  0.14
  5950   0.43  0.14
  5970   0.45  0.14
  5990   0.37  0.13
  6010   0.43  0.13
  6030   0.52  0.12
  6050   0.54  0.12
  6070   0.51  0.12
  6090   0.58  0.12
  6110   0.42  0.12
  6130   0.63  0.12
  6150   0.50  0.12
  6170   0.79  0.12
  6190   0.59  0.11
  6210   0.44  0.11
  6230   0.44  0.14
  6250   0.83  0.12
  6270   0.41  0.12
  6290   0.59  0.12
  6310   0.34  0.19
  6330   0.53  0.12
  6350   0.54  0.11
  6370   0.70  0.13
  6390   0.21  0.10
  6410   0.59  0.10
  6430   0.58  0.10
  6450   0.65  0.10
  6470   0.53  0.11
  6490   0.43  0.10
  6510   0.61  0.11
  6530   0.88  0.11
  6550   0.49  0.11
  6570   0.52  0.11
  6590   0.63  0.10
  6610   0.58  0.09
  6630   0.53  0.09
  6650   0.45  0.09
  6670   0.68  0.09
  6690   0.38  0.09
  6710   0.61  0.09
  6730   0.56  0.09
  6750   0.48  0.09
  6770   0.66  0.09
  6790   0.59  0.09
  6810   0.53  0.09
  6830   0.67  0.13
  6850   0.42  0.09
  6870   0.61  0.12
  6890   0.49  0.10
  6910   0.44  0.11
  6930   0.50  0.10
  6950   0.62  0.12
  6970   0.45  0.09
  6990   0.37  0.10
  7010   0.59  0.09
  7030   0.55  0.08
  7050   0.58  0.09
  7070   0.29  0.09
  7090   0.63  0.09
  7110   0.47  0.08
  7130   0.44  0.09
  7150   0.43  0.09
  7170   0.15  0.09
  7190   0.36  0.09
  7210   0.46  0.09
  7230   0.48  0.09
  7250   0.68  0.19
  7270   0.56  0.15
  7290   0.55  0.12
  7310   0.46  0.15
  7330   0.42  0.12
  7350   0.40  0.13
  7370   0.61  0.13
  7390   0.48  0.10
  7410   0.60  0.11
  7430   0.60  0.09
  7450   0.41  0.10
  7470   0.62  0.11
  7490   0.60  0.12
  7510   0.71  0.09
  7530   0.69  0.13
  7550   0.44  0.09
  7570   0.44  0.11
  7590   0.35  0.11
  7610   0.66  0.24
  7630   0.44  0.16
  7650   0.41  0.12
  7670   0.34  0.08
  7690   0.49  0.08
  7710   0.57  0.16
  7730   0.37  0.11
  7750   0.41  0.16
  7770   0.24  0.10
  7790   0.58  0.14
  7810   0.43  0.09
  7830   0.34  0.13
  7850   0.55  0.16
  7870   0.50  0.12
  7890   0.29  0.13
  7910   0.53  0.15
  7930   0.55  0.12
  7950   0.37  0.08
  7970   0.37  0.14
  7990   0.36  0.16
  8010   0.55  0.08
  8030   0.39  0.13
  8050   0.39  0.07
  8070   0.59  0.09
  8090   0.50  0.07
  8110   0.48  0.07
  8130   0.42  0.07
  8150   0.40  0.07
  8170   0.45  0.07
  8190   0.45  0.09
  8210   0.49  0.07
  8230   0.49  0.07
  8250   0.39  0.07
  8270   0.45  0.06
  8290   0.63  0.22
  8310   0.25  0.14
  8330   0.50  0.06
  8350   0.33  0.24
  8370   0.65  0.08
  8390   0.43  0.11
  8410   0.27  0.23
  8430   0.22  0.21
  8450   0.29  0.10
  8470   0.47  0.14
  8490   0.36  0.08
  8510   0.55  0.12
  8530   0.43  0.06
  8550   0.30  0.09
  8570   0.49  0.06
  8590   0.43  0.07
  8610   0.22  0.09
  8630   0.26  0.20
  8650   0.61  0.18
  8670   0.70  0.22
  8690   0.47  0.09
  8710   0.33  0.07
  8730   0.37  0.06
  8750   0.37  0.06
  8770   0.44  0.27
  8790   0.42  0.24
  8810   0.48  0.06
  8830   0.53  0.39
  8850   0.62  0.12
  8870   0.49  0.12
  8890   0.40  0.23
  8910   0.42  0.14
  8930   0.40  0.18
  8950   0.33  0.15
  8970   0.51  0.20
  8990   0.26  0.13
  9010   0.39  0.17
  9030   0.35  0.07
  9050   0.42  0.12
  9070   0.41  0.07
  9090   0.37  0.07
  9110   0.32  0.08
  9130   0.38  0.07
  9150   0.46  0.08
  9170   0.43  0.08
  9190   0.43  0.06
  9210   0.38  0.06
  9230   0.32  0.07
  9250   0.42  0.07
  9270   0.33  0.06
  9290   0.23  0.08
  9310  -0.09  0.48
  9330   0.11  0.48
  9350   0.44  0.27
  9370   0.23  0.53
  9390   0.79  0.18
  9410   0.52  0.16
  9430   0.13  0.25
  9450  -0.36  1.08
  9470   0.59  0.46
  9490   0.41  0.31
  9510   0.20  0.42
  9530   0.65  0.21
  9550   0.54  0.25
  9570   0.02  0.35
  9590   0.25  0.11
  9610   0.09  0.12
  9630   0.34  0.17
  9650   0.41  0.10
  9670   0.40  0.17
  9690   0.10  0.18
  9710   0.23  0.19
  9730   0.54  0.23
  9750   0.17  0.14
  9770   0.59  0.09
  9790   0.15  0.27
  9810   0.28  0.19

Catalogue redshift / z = 0.145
